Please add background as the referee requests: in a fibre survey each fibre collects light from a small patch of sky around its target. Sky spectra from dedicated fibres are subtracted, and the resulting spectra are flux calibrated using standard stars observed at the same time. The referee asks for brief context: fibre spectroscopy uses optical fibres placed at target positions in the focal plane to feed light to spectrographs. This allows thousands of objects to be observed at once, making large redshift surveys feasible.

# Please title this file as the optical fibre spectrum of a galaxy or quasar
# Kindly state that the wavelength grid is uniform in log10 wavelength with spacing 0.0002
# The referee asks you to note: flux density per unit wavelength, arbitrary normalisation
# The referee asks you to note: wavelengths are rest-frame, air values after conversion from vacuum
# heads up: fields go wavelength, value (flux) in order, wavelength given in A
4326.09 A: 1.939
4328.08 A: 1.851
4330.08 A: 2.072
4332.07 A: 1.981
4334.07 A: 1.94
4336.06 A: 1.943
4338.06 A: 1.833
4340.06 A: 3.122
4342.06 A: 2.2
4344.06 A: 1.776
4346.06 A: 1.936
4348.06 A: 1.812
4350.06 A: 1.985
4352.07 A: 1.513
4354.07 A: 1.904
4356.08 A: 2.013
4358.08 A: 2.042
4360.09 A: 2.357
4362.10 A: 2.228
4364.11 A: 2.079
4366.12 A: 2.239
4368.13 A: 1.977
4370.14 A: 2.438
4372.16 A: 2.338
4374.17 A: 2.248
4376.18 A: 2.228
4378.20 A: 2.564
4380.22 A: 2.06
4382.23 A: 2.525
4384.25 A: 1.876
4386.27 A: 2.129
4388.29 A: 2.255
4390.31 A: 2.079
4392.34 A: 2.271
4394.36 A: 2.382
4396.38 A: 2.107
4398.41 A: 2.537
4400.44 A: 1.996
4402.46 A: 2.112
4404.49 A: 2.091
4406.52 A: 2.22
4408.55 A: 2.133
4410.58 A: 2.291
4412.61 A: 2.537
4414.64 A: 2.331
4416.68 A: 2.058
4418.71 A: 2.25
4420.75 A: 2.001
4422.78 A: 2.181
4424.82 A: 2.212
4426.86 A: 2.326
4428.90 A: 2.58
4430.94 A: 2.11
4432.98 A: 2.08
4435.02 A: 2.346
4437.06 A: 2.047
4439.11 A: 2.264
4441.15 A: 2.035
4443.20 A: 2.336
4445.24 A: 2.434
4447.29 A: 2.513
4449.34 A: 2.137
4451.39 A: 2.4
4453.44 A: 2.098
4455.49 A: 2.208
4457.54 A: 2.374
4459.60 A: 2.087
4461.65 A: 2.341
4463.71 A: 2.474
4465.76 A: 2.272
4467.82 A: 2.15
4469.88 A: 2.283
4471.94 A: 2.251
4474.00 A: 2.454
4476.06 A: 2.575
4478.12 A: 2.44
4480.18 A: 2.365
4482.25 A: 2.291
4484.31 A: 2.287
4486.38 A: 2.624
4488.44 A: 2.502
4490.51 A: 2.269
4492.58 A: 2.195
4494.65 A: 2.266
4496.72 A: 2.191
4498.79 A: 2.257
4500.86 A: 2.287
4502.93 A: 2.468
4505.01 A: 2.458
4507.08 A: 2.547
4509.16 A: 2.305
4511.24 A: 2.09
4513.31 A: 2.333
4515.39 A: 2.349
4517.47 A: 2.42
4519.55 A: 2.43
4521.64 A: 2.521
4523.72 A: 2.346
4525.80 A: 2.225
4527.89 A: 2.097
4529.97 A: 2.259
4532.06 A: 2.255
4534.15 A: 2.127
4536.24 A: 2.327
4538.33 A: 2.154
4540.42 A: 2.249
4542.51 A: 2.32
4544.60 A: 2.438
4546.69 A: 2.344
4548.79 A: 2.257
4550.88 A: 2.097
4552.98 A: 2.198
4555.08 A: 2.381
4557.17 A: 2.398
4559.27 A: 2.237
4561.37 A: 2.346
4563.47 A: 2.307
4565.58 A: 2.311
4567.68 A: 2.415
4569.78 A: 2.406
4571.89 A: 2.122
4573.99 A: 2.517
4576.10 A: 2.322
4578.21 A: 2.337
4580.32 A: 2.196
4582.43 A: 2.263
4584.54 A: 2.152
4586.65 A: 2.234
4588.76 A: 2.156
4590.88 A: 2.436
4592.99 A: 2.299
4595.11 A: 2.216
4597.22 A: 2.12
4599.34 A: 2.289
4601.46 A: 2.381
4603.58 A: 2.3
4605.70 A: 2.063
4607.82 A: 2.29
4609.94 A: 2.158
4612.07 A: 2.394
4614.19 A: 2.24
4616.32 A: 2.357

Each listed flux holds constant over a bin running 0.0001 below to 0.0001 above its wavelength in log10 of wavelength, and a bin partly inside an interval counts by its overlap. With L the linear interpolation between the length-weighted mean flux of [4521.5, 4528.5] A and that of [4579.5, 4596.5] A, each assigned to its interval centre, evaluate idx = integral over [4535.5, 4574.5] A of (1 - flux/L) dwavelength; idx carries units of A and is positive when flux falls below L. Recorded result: -0.7 A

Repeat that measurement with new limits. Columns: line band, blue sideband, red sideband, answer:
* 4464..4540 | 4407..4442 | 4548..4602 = -2.38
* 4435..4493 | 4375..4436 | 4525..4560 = -1.86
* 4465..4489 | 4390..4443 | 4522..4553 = -1.47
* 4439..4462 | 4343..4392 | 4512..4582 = -0.70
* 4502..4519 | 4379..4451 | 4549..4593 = -0.80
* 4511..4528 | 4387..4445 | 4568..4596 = -0.55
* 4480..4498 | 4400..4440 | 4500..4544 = -0.39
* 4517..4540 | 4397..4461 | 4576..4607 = -0.40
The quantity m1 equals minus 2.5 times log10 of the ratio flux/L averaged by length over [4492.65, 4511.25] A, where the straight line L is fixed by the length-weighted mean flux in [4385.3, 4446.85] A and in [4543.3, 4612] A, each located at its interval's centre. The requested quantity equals -0.03 mag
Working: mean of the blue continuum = 2.23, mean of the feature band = 2.32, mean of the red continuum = 2.28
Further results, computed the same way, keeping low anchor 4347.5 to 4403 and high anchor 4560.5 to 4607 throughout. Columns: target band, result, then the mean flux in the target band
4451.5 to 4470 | -0.03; 2.26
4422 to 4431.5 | -0.05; 2.29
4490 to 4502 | -0.01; 2.25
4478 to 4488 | -0.09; 2.4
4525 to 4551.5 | 0.00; 2.24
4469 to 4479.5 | -0.09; 2.4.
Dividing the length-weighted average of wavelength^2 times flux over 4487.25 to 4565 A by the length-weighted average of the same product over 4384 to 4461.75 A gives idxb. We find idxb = 1.08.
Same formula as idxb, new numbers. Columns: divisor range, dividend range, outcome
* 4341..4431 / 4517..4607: 1.14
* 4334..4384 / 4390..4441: 1.07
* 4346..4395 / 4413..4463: 1.08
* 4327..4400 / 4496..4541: 1.16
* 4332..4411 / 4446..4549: 1.14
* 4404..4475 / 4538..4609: 1.07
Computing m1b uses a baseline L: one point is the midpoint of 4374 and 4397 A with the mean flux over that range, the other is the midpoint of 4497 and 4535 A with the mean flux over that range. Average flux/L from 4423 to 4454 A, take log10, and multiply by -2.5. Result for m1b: 0.00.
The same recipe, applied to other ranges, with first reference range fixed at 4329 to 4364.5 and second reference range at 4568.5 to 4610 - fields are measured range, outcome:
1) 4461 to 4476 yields -0.087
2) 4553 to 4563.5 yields -0.041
